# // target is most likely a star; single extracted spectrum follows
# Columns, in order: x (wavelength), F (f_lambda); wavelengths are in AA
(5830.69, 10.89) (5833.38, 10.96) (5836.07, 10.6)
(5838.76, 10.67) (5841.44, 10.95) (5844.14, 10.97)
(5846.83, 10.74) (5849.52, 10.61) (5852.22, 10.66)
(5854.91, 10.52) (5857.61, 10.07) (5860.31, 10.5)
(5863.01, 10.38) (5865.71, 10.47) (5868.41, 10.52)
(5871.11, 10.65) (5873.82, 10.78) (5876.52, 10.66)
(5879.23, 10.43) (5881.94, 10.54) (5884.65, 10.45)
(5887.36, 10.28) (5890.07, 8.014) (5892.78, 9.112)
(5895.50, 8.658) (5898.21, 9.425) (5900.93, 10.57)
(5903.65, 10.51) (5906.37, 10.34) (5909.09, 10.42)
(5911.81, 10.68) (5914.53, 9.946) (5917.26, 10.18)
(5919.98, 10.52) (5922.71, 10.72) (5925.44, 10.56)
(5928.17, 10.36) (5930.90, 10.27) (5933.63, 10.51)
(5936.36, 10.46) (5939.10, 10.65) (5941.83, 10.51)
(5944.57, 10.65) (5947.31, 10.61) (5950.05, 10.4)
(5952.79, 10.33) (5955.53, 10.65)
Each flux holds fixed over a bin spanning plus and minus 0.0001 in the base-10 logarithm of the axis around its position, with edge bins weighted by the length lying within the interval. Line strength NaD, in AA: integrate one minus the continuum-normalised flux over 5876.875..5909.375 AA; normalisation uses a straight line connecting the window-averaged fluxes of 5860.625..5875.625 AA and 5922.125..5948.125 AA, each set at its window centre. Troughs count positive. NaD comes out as 2.0 AA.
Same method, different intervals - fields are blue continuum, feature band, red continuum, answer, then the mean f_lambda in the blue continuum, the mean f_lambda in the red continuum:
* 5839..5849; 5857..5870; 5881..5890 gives 0.1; 10.8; 10.1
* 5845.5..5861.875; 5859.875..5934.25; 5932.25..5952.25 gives 2.1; 10.5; 10.5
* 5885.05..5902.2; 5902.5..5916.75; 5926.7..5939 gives -0.8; 9.4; 10.4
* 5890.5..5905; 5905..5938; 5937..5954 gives -1.3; 9.55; 10.5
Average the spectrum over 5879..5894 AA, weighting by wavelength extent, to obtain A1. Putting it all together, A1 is 9.77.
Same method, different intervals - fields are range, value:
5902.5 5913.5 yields 10.5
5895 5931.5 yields 10.3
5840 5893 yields 10.4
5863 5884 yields 10.6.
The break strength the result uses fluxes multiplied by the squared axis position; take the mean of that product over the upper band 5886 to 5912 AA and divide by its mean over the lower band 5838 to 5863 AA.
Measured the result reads 0.9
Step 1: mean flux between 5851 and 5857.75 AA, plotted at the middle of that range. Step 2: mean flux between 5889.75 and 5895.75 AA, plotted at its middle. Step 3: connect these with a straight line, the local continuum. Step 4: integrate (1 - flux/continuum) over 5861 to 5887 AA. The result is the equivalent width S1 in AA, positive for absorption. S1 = -2.7 AA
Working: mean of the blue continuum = 10.5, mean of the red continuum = 8.68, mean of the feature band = 10.5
